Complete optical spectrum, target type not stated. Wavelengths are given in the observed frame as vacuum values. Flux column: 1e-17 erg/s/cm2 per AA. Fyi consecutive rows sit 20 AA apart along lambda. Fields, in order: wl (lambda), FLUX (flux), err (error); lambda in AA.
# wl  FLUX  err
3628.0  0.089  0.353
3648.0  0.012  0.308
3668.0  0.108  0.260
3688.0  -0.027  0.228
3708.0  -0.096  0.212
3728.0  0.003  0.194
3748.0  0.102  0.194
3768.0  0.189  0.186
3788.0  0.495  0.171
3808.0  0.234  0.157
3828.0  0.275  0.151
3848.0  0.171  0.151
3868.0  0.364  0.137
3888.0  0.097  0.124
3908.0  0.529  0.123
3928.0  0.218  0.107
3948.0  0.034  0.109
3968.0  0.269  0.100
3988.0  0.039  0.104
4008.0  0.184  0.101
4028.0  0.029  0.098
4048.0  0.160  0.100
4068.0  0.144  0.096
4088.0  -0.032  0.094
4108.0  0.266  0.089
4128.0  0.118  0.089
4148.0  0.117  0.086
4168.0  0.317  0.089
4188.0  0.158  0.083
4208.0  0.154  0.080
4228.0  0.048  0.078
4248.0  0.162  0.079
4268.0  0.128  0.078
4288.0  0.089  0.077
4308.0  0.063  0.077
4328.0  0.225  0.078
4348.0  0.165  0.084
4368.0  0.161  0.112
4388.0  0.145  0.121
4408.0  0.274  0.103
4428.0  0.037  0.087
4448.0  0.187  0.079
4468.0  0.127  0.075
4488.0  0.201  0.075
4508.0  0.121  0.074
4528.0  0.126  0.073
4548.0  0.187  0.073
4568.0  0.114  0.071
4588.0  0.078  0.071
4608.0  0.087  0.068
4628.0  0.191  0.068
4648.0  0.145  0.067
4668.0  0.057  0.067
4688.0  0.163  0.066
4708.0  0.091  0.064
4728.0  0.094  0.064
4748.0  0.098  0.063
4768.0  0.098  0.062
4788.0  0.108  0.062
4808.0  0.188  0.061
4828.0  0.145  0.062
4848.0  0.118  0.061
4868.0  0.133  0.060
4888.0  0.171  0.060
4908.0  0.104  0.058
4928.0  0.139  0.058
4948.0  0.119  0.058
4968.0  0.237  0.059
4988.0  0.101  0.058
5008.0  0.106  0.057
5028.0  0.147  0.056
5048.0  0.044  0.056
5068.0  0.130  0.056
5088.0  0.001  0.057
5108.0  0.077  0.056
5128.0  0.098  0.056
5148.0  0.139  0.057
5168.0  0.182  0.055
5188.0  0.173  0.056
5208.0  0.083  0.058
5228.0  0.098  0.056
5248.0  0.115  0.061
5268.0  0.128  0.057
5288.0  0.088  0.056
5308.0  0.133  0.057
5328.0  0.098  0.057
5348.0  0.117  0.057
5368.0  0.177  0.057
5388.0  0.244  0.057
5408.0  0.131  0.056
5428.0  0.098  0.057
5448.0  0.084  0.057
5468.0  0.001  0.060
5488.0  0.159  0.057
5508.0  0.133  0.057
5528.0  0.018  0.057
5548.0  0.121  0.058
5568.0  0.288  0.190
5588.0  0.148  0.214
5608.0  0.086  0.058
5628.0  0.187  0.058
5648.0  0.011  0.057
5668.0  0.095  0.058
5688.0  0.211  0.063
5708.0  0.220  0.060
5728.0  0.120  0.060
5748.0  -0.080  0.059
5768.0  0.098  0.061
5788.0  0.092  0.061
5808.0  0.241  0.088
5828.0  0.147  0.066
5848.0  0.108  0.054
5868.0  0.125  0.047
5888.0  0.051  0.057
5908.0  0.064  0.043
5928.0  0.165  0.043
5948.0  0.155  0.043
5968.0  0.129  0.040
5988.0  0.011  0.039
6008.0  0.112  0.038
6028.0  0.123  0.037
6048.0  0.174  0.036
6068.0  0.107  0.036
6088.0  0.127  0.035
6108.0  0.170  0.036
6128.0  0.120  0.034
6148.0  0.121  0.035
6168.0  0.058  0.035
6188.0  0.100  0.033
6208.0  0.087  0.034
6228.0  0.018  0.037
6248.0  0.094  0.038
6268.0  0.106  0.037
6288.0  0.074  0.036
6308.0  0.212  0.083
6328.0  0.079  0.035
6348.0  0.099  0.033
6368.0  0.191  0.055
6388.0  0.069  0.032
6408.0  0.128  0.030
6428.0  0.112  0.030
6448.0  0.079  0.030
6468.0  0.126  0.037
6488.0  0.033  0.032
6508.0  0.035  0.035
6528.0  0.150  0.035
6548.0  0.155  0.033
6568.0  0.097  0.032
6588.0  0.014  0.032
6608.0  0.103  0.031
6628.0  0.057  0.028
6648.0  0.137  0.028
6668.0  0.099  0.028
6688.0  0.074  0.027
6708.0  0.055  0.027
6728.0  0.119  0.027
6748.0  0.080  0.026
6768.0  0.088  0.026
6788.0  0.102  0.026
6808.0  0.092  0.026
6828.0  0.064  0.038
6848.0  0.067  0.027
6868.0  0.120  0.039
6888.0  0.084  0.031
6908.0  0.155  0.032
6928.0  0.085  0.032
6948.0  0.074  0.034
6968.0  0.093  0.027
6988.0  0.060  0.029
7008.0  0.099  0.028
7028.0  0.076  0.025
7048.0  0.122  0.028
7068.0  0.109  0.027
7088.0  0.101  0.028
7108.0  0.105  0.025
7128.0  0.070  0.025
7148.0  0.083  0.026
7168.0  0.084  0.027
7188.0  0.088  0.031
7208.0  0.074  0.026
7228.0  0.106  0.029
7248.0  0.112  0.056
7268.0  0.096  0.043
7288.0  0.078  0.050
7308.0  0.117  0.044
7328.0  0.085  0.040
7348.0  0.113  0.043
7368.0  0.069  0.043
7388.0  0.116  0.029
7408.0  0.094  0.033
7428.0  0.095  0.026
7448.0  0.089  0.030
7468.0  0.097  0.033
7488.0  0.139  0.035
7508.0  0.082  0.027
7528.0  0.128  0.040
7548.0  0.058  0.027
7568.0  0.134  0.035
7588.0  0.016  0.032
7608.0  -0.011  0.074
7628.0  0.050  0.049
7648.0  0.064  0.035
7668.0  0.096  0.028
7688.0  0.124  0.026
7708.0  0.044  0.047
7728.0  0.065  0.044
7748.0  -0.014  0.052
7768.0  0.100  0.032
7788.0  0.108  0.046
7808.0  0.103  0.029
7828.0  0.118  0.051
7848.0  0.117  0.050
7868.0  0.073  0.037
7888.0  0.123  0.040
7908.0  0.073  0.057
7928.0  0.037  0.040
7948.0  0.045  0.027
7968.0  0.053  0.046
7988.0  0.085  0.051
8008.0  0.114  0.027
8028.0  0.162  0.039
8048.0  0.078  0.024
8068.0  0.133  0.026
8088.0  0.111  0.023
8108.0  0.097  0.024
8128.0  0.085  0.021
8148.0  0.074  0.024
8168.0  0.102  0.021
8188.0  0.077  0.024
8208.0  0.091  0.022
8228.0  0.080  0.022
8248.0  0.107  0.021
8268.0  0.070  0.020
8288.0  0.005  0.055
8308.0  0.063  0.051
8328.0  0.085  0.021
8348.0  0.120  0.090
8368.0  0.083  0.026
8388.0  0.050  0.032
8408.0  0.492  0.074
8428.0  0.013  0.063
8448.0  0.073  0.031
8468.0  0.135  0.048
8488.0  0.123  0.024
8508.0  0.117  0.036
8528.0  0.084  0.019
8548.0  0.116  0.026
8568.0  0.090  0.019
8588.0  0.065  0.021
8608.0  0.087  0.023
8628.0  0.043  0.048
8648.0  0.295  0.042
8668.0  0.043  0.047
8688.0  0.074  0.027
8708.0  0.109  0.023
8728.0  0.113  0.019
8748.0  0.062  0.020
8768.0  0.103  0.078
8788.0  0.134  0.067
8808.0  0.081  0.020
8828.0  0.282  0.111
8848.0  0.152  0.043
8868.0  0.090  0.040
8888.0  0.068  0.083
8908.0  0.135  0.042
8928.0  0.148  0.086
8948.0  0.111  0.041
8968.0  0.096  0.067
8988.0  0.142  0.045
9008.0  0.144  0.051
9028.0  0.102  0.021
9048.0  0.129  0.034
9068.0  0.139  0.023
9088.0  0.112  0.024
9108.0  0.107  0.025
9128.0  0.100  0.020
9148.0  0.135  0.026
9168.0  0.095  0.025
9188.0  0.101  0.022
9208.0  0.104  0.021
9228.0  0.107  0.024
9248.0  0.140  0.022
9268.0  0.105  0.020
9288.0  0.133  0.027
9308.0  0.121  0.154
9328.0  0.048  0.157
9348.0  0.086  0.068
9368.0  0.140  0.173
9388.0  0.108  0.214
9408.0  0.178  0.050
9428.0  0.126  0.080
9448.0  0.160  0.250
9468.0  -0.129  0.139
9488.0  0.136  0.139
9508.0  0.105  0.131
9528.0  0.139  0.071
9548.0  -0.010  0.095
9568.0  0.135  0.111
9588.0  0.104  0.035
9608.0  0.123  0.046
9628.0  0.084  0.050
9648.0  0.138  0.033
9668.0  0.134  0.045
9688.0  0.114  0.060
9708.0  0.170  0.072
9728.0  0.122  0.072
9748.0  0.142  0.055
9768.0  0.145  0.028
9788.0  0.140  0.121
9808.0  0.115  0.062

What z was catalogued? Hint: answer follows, 1.317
